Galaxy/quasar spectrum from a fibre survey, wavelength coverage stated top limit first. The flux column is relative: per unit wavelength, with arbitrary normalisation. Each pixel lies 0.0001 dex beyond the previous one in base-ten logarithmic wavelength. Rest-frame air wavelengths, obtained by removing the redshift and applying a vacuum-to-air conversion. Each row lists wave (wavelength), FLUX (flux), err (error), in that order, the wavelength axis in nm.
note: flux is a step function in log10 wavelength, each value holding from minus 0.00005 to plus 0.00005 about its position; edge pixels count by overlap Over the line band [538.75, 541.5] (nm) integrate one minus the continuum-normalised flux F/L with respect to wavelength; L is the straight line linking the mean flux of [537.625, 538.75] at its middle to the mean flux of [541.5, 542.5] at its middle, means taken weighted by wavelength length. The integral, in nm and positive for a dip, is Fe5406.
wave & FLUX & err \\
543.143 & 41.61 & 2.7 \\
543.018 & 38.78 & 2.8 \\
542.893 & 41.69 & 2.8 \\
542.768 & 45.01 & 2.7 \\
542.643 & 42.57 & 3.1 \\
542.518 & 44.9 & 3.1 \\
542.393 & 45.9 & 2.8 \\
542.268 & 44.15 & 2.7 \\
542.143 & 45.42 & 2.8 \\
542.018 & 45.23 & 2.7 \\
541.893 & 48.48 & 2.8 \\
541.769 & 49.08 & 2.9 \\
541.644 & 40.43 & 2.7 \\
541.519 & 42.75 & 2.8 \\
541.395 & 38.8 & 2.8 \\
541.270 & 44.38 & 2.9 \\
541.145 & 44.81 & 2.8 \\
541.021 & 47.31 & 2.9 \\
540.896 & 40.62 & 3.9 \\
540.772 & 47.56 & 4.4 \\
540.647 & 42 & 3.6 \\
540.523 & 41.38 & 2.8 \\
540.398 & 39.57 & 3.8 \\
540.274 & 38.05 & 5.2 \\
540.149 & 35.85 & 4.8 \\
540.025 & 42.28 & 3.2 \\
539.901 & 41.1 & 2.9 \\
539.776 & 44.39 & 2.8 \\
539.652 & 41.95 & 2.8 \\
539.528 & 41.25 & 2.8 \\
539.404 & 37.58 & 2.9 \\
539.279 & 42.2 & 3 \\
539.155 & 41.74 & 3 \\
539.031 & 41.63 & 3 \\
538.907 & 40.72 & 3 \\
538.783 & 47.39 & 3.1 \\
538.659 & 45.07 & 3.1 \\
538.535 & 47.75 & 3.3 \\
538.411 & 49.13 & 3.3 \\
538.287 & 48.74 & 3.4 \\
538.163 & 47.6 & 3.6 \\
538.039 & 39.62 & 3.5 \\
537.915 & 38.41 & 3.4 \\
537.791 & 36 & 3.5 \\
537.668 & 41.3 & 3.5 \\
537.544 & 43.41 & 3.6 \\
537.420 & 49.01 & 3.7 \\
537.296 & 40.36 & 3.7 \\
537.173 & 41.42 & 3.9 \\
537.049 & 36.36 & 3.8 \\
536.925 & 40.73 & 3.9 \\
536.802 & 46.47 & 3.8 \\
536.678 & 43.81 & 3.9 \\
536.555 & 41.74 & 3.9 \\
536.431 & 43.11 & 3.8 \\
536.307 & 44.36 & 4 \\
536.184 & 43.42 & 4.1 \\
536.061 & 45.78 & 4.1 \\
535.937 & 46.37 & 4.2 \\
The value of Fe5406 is 0.17 nm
